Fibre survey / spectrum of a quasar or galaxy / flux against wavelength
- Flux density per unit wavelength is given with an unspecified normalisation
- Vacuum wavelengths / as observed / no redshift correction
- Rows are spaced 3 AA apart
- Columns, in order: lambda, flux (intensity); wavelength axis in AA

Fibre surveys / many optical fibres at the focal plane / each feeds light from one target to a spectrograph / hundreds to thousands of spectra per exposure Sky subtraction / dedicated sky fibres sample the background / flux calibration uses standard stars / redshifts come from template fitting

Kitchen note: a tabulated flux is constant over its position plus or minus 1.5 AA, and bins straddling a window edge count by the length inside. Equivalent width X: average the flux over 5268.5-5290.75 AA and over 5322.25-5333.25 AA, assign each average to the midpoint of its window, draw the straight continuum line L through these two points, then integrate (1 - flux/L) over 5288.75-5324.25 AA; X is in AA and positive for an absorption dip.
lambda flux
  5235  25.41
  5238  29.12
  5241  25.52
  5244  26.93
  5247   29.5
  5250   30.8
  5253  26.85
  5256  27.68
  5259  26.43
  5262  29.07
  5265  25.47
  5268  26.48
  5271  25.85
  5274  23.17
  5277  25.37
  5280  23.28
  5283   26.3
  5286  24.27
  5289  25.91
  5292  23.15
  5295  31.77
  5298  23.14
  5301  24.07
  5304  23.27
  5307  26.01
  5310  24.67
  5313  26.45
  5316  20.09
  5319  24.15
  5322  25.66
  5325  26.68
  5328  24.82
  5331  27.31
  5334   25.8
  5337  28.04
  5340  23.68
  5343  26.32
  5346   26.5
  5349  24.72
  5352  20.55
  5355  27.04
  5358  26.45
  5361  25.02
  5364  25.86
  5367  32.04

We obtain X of 1.0 AA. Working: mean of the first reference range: 24.9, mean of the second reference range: 26.2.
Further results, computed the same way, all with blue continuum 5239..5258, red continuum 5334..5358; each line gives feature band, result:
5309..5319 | 0.9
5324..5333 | -0.1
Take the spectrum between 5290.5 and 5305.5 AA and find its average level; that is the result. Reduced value 25.1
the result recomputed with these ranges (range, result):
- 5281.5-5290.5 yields 25.5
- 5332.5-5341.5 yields 25.8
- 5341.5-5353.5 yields 24.5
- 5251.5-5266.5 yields 27.1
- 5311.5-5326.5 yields 24.6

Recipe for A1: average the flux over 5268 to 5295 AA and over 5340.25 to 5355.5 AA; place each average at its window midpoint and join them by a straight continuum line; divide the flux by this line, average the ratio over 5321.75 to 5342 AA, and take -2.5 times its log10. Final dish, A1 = -0.05 mag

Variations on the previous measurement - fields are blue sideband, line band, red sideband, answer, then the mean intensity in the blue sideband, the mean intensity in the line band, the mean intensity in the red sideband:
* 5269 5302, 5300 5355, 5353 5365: 0.02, 25.2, 25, 25.9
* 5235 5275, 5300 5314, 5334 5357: 0.05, 27.1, 24.9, 25.3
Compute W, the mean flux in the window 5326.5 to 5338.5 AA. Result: 26.5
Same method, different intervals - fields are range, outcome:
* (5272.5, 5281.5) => 23.9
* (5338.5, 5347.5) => 25.5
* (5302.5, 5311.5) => 24.7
